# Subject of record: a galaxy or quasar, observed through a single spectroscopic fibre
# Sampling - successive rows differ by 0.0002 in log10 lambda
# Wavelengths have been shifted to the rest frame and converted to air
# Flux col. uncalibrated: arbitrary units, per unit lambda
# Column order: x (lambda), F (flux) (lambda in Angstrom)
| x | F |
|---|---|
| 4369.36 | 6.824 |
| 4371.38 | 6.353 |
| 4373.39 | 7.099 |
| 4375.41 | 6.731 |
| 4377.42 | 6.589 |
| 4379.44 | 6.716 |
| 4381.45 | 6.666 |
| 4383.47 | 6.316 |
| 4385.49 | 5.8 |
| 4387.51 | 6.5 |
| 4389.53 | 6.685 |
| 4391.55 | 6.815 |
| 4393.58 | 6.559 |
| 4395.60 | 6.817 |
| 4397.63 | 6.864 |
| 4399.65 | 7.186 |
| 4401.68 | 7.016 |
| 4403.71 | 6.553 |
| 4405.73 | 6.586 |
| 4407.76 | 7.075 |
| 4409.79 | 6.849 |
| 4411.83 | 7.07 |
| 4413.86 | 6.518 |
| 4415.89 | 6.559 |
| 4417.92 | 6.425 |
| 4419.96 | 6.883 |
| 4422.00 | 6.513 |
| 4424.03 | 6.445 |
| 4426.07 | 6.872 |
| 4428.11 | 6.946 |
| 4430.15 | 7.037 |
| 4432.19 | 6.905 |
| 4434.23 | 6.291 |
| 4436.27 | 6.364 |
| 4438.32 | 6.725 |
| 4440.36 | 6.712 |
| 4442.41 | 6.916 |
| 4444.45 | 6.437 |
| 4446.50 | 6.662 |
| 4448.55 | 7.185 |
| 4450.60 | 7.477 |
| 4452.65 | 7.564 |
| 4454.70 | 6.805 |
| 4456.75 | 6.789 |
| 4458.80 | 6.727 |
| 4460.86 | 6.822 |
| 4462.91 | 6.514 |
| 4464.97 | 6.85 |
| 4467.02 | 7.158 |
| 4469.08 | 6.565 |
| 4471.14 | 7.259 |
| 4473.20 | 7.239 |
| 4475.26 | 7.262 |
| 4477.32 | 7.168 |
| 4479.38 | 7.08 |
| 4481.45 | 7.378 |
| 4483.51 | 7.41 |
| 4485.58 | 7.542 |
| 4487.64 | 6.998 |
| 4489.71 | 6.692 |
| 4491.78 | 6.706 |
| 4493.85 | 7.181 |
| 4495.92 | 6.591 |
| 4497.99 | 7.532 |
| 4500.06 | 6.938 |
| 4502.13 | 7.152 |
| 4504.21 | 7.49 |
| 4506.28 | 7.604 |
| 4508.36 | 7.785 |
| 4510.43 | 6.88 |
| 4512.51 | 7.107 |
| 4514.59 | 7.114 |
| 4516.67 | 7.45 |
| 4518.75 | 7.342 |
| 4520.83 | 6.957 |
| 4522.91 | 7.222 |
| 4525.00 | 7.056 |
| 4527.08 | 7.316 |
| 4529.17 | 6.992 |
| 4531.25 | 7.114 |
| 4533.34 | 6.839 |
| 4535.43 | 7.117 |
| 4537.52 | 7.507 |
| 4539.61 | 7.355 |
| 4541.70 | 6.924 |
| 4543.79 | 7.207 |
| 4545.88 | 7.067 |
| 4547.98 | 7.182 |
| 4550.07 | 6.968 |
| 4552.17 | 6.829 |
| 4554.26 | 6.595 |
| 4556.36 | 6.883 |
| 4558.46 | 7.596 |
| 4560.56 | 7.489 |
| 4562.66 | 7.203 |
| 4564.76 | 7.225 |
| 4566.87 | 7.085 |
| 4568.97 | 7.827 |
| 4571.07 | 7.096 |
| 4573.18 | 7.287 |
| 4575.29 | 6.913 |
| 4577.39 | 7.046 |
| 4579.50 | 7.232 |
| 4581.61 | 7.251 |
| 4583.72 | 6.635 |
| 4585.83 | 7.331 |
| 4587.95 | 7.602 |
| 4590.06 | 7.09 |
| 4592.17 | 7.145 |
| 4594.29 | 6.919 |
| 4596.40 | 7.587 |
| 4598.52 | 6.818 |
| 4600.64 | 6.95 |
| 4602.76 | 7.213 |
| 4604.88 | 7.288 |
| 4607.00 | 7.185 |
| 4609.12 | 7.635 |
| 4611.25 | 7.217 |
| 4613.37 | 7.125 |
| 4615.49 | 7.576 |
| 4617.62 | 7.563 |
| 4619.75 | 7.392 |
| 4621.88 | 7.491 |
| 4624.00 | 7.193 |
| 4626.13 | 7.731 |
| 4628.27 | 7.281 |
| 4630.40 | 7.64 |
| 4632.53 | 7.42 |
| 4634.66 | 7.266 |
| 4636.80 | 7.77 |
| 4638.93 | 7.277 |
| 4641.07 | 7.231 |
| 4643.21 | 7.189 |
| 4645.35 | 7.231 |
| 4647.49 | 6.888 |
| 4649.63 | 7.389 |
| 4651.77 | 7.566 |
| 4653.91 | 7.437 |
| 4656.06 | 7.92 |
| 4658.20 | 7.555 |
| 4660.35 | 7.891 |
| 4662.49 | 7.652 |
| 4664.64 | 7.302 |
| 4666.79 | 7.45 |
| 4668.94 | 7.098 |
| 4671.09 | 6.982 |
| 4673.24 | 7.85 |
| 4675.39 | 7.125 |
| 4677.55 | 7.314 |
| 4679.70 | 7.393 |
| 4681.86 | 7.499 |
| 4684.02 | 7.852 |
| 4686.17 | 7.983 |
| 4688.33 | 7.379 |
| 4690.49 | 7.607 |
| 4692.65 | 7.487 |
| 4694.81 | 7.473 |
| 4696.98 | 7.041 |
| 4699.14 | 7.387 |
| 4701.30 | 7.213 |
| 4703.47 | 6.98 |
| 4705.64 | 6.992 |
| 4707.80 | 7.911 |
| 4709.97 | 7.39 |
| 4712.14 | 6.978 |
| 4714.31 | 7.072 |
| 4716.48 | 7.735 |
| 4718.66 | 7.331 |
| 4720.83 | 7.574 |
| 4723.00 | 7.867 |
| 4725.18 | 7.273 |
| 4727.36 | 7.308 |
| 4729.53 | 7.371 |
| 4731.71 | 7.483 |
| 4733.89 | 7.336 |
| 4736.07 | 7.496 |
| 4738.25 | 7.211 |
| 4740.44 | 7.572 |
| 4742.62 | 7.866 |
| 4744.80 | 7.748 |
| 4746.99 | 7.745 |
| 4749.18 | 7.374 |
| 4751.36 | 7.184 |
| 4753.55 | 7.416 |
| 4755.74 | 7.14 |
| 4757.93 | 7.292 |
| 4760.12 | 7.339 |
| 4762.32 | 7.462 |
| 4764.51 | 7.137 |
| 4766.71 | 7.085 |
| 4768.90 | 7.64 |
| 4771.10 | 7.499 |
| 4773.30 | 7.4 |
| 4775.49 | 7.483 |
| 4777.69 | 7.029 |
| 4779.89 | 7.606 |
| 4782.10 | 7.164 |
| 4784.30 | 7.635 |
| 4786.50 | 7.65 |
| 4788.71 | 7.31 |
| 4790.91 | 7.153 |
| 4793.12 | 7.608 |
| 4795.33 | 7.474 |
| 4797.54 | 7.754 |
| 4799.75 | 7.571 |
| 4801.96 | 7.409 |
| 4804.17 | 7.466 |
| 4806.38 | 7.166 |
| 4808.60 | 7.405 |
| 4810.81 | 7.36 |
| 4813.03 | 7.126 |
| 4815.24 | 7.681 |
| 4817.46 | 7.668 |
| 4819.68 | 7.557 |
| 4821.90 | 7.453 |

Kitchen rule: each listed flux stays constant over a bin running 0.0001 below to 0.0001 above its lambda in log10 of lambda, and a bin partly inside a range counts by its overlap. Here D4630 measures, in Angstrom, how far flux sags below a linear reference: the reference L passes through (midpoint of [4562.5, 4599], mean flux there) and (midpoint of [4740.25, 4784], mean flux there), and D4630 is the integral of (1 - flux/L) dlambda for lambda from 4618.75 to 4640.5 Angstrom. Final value -0.58 Angstrom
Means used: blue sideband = 7.19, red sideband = 7.41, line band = 7.44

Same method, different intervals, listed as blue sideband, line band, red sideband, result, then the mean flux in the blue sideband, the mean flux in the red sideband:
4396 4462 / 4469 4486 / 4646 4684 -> -0.74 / 6.81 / 7.44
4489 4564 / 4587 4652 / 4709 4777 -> -0.52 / 7.14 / 7.41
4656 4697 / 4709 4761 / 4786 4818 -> 0.35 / 7.49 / 7.45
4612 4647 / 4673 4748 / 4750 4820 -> -0.54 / 7.39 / 7.4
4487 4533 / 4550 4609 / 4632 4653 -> 0.59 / 7.14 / 7.32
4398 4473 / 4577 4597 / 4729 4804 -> -0.23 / 6.82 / 7.43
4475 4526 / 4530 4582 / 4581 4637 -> 0.66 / 7.18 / 7.3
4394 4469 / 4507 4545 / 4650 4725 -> -0.78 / 6.8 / 7.45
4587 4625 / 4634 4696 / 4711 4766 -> -0.97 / 7.28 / 7.41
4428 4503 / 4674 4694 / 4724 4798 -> -0.61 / 6.96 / 7.42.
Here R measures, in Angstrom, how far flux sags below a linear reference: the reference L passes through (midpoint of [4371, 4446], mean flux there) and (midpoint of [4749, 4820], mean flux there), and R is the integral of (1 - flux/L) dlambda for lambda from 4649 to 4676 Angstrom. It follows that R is -1.19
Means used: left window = 6.69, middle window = 7.49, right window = 7.4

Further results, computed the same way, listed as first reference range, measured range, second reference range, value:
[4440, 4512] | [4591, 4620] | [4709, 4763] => 0.0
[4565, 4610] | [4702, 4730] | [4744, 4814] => -0.1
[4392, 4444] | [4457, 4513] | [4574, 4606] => -1.6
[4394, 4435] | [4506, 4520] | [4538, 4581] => -0.5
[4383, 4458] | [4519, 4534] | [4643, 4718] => -0.2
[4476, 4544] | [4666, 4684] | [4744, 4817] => -0.1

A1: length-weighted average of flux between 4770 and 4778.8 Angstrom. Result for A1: 7.36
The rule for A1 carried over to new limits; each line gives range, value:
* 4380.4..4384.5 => 6.5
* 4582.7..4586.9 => 6.98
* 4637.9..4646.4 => 7.23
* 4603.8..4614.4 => 7.29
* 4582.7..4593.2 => 7.16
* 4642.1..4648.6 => 7.1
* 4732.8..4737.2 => 7.42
